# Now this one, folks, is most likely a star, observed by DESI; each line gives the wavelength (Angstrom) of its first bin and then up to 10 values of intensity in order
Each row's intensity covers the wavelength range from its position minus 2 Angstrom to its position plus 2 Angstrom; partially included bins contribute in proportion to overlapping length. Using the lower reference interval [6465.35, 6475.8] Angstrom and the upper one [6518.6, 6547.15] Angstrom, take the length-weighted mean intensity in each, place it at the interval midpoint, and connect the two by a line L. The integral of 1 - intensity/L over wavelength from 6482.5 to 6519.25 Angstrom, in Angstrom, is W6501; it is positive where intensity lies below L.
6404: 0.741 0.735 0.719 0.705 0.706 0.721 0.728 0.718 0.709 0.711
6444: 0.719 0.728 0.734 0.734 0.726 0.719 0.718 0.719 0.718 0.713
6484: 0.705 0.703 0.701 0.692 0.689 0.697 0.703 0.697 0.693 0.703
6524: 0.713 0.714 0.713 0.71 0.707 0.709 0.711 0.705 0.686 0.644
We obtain 0.85 Angstrom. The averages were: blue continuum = 0.718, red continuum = 0.71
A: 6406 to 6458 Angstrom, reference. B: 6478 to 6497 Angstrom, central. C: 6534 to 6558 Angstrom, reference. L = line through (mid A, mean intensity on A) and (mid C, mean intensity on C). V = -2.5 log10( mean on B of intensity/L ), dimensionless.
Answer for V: 0.01 mag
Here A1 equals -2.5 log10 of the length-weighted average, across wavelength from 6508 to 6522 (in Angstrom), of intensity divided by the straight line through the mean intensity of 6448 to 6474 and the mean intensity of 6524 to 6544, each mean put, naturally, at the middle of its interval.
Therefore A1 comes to 0.03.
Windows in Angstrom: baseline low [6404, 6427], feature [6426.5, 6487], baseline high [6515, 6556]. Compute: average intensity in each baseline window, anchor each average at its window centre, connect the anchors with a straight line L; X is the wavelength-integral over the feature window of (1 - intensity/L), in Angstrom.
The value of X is -0.35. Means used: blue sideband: 0.72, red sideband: 0.707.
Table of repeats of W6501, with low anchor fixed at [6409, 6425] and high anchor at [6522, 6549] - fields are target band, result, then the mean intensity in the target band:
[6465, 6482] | -0.1 Angstrom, 0.717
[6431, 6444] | 0.0 Angstrom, 0.713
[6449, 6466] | -0.4 Angstrom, 0.728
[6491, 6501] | 0.3 Angstrom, 0.694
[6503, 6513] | 0.2 Angstrom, 0.699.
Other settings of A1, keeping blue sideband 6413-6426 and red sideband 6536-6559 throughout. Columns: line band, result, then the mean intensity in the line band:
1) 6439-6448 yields -0.01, 0.718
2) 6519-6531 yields -0.01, 0.711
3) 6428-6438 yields -0.01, 0.716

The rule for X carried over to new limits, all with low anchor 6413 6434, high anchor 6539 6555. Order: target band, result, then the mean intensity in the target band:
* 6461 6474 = -0.1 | 0.719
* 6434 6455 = -0.2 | 0.721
